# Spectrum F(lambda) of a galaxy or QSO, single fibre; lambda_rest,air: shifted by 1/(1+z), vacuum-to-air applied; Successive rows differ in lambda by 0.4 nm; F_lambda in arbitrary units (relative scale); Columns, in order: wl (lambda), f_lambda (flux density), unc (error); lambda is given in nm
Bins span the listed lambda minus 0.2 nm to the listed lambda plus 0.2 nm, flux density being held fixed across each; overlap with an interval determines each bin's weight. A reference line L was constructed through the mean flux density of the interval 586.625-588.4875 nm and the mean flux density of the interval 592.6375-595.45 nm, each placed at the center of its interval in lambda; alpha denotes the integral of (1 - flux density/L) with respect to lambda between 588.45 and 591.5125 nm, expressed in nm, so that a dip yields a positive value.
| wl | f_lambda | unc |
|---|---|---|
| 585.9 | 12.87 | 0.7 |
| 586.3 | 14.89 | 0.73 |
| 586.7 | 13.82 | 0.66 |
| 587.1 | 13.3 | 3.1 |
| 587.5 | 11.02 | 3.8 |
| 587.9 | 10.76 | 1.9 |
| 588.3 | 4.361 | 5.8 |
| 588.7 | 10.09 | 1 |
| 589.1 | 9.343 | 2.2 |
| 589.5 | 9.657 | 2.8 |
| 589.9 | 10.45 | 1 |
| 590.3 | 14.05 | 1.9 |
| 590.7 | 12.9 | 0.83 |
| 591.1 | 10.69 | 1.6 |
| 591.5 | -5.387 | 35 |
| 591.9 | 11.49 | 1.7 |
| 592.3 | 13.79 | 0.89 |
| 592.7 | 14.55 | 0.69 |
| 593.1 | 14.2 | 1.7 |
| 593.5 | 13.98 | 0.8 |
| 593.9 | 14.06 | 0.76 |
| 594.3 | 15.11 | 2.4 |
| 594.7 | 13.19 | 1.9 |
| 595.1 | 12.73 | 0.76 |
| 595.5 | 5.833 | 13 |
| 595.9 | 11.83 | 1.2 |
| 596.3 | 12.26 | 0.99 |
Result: 0.47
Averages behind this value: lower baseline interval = 10.5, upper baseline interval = 13.5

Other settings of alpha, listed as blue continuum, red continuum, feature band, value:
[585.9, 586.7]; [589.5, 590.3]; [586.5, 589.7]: 0.61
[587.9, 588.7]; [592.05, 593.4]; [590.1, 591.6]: 0.26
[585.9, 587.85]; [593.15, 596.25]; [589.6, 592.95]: 0.62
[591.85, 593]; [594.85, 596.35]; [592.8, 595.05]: -0.35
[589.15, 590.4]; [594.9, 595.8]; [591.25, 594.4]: -0.39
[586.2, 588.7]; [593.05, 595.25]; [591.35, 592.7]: 0.50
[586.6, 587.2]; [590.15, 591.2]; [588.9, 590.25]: 0.27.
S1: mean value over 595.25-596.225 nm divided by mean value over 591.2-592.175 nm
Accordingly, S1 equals 2.03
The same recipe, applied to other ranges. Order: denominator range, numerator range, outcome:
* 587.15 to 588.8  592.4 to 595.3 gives 1.49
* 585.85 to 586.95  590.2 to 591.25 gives 0.89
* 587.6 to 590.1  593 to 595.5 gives 1.44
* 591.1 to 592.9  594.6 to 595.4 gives 1.36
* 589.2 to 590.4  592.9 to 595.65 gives 1.17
